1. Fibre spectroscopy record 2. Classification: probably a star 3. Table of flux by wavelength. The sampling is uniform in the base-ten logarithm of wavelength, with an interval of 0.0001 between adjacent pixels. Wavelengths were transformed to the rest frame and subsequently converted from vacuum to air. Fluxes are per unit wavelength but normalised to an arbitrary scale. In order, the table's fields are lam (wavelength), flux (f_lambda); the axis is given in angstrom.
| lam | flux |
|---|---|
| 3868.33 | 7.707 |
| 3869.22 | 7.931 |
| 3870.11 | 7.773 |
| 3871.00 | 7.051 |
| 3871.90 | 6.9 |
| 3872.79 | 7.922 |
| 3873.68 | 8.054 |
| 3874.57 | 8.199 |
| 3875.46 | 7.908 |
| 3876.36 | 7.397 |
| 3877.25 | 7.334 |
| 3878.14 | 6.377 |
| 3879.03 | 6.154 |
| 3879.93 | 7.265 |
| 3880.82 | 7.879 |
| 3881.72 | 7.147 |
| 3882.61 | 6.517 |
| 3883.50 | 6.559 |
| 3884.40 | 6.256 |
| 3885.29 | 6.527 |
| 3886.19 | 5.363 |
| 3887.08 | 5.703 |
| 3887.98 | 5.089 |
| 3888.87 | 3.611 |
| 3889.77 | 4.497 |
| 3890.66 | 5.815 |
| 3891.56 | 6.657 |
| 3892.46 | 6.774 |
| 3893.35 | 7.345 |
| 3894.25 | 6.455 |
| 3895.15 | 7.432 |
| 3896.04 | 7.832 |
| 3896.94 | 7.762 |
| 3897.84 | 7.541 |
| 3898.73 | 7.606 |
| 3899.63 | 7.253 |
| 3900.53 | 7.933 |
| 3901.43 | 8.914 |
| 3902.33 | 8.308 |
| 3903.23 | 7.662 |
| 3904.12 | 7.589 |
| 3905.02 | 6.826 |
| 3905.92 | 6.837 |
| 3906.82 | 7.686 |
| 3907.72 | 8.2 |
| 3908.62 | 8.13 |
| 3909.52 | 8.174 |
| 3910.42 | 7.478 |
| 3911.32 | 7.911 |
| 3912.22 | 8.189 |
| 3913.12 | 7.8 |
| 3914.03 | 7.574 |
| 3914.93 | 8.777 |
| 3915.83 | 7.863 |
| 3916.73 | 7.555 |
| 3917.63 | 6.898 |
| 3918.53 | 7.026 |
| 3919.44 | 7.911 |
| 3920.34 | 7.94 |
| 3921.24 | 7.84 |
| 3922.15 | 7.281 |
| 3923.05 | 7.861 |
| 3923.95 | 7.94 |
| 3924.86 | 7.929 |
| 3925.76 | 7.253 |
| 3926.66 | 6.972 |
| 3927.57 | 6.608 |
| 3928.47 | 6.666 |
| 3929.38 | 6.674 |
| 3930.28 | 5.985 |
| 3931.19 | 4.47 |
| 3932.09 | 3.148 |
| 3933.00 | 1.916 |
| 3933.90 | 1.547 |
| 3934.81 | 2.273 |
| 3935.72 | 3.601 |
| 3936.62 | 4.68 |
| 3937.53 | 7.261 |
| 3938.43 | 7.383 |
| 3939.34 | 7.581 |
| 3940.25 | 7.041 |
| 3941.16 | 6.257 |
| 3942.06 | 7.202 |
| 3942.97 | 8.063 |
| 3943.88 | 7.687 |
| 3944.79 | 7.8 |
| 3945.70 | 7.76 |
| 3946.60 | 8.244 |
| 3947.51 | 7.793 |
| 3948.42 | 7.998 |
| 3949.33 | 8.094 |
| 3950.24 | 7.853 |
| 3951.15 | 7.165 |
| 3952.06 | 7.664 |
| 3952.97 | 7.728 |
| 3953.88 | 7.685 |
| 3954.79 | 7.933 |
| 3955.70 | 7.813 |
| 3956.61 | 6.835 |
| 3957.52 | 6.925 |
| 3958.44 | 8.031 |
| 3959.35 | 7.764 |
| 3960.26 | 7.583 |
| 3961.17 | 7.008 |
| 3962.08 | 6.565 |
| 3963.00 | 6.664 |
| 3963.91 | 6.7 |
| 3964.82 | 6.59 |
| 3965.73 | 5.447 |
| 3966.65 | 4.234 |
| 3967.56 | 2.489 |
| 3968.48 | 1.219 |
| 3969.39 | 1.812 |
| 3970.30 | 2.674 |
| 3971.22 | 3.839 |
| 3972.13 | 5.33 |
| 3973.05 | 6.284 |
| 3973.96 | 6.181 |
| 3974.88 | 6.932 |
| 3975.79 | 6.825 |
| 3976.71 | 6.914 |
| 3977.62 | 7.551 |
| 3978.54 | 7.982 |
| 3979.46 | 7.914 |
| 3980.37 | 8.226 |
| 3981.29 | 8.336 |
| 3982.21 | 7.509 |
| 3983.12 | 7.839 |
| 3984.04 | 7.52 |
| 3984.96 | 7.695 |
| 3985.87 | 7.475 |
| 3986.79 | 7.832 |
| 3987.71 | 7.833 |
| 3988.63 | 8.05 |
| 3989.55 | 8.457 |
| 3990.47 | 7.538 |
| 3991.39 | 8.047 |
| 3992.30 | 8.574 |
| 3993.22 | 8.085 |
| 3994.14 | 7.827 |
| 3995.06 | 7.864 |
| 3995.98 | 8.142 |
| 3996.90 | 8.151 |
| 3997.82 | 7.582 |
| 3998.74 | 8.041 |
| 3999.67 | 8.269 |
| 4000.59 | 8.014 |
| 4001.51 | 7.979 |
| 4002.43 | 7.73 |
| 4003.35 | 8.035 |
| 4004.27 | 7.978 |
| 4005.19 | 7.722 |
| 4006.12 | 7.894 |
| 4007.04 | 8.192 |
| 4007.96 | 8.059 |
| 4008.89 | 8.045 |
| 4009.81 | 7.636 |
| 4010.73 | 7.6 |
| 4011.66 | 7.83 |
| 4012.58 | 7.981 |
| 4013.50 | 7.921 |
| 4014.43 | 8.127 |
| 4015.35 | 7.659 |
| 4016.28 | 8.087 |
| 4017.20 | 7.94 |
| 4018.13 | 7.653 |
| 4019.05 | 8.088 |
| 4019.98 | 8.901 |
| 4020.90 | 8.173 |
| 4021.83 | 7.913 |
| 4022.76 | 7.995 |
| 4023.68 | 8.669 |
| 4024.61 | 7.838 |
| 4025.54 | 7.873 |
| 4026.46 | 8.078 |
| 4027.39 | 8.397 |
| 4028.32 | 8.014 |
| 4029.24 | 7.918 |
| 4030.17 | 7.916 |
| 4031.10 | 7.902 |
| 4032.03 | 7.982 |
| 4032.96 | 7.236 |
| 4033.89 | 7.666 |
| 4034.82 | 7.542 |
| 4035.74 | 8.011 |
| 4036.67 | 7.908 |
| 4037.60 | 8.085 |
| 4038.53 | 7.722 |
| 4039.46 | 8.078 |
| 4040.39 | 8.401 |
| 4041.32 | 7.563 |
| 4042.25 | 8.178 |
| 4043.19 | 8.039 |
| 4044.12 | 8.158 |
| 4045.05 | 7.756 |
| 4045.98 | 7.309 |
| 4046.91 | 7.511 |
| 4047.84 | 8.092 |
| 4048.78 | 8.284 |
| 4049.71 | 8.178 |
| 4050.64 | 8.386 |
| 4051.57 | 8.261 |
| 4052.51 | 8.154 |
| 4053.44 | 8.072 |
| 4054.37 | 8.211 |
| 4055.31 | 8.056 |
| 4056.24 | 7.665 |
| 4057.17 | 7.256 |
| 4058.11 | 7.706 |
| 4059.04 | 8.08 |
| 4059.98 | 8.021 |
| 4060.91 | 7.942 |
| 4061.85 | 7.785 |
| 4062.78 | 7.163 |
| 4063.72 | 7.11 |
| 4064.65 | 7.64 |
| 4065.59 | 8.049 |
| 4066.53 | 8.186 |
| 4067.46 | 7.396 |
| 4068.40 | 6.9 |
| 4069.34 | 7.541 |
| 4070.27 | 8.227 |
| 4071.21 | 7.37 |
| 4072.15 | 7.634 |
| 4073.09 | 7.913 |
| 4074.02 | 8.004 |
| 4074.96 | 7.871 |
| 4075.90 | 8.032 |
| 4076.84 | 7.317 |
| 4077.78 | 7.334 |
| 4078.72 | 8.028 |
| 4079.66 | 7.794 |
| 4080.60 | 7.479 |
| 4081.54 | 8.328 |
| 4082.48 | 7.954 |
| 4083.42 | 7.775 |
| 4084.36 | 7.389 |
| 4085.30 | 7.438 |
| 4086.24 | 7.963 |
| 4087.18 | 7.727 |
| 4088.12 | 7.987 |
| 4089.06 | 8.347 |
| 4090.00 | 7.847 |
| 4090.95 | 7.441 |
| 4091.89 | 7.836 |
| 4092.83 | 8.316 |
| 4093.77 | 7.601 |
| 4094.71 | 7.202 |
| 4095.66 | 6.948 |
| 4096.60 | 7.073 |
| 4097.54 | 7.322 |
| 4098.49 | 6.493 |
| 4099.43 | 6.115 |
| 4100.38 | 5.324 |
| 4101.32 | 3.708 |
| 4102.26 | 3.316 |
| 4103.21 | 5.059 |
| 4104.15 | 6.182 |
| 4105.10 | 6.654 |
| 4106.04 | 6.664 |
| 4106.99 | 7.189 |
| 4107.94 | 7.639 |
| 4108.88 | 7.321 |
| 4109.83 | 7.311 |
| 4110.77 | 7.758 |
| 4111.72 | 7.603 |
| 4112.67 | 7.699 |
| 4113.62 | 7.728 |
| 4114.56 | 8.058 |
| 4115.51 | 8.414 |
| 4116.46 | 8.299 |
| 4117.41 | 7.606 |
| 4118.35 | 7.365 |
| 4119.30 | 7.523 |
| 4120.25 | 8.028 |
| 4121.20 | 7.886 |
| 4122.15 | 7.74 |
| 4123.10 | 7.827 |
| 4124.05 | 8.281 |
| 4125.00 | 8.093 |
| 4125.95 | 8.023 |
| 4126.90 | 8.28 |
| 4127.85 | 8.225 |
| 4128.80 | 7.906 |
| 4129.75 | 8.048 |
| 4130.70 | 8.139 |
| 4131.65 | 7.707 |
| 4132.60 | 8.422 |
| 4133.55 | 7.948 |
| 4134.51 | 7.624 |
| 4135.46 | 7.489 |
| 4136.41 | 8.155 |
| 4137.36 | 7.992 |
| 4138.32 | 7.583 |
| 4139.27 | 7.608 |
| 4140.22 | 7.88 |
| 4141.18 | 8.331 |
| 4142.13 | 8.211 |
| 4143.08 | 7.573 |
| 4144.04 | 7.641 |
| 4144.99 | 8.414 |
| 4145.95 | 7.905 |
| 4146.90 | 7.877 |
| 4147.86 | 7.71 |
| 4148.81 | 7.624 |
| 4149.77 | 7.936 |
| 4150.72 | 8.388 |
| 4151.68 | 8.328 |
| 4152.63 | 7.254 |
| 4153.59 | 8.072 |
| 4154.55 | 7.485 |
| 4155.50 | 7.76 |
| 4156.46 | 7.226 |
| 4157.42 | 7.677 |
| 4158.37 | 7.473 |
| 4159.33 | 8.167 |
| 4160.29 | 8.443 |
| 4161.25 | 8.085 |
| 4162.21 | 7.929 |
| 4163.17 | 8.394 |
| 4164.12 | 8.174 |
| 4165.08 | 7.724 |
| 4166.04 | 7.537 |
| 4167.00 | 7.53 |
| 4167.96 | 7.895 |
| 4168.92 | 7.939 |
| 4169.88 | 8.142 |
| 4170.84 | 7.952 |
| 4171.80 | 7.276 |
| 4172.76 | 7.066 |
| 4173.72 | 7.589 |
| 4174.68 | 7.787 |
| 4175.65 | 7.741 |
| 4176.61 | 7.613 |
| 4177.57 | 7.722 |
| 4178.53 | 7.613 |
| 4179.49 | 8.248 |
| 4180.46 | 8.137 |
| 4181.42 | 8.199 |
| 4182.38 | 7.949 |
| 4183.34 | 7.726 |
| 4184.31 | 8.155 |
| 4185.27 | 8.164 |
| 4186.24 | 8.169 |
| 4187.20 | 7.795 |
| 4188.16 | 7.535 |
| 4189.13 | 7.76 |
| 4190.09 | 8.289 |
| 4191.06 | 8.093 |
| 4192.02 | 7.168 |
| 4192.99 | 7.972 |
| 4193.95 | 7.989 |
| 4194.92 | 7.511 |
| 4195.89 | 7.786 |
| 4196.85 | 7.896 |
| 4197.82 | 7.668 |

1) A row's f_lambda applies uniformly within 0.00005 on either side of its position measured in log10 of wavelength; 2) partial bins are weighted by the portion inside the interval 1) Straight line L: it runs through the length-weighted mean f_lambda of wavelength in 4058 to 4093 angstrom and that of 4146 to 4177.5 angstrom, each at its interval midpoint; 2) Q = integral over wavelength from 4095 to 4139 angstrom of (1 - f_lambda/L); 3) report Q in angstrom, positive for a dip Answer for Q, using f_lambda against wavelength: 2.5 angstrom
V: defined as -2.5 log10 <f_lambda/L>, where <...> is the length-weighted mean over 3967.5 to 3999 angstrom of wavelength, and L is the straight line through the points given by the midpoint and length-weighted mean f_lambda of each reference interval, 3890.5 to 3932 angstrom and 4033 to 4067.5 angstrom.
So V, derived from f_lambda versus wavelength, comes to 0.11 mag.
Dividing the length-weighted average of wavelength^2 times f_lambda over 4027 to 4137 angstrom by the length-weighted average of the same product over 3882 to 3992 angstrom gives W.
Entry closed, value 1.20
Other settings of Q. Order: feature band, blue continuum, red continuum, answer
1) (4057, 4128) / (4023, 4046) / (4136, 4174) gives 3.9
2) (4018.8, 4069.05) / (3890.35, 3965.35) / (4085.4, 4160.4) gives -3.7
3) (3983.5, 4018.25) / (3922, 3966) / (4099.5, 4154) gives -4.7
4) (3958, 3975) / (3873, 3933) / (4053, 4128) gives 4.2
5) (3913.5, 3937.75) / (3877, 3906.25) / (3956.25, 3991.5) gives 1.6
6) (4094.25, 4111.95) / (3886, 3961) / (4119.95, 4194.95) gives 2.8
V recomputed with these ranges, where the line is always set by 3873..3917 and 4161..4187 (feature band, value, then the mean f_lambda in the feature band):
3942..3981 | 0.104 mag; 6.67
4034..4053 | -0.060 mag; 7.98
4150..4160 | 0.002 mag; 7.8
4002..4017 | -0.063 mag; 7.91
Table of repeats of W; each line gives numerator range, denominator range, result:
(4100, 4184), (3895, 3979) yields 1.25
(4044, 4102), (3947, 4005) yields 1.12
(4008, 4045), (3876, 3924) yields 1.18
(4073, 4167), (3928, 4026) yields 1.16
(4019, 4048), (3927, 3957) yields 1.28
